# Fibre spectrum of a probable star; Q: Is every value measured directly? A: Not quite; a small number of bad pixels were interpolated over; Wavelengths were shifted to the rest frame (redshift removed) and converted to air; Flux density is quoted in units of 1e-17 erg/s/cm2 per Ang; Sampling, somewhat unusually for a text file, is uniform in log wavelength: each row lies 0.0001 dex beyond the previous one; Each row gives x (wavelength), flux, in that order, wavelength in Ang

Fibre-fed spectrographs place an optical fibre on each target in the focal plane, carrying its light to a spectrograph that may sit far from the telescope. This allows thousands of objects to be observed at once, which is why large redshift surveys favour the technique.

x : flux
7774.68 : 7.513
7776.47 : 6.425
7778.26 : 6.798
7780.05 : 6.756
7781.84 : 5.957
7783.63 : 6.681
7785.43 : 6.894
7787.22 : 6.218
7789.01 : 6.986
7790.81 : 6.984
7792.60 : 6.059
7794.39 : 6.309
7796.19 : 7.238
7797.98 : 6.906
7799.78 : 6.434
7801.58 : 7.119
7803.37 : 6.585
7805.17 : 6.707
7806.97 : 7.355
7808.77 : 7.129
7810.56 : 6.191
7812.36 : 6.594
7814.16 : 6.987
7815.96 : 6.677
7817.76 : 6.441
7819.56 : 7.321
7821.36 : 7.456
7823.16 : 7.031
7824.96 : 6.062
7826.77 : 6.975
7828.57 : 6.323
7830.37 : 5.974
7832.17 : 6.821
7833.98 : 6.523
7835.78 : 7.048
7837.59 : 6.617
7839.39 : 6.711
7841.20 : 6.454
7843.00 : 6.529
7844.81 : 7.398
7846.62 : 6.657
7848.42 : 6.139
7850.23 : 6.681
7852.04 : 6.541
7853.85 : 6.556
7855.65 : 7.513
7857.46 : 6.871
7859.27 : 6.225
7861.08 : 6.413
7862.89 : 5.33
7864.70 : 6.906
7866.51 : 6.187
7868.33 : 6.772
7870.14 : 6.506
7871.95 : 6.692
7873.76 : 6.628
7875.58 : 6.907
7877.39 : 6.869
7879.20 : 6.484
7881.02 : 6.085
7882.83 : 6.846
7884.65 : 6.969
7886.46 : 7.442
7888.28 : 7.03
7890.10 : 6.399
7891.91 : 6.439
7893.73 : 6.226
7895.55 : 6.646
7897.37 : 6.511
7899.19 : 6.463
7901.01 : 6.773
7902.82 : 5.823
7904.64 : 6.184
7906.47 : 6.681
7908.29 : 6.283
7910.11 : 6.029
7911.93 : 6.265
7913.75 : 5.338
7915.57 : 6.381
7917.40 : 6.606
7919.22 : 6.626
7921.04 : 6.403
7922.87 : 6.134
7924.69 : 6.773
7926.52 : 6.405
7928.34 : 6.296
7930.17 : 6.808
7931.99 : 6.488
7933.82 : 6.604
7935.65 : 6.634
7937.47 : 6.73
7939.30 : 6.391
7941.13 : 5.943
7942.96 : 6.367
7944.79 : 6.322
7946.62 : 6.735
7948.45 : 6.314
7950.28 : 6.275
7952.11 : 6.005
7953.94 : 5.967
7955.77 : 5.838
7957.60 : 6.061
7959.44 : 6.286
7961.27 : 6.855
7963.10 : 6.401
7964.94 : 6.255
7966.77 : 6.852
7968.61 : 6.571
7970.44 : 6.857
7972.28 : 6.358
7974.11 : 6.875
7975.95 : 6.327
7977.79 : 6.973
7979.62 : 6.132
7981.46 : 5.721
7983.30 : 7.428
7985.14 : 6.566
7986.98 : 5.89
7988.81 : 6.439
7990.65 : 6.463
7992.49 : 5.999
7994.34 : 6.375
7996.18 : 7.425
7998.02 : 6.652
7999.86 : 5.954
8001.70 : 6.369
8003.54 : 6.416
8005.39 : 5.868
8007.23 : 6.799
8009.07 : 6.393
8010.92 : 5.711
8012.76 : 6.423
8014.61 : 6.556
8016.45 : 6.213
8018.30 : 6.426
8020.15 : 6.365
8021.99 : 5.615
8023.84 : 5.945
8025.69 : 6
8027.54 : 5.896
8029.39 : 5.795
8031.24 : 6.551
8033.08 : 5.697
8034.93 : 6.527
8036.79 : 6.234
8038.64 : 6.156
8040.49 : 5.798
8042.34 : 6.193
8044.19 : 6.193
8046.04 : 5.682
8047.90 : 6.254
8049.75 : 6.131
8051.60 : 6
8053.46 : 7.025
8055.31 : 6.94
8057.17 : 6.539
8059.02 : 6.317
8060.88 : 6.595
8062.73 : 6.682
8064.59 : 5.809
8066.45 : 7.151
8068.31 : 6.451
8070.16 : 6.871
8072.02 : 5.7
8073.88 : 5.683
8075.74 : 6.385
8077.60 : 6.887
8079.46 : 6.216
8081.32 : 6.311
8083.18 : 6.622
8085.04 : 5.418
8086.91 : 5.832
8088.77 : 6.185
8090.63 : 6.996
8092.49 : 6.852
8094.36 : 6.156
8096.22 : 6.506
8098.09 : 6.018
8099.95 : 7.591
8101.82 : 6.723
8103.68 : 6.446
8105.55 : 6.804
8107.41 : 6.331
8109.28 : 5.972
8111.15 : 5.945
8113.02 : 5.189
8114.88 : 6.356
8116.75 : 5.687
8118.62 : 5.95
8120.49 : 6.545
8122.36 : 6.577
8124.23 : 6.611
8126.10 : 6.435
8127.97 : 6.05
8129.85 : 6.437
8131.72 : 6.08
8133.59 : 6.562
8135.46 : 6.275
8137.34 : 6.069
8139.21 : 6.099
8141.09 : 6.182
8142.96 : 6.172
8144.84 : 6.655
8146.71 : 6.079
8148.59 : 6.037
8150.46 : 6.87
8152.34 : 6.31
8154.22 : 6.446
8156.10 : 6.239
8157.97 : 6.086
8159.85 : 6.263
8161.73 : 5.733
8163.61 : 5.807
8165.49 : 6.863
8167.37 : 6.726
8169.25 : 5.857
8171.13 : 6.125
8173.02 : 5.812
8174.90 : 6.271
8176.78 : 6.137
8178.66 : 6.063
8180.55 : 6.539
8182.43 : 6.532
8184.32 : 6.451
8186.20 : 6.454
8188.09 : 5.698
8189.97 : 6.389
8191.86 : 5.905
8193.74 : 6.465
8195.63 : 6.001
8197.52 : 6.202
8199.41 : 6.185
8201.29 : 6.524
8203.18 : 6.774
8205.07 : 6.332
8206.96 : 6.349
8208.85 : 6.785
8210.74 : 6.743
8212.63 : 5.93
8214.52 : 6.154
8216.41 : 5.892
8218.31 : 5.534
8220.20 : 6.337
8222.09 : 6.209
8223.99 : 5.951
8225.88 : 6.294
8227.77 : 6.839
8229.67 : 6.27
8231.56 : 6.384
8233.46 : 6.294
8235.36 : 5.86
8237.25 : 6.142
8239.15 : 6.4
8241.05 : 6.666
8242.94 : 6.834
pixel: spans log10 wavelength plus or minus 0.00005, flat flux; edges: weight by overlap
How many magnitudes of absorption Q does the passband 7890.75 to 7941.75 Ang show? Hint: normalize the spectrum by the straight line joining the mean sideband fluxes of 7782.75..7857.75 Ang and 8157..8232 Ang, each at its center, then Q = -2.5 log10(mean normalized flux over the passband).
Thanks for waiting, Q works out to 0.04 mag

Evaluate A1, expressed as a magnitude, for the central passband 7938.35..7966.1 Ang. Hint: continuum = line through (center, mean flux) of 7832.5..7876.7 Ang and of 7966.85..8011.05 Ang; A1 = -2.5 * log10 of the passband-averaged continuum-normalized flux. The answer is 0.04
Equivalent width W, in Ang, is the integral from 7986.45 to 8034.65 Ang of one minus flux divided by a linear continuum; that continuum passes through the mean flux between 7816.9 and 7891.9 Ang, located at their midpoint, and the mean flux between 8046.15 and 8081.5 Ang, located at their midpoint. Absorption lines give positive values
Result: 1.67 Ang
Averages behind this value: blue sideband 6.66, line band 6.25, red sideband 6.4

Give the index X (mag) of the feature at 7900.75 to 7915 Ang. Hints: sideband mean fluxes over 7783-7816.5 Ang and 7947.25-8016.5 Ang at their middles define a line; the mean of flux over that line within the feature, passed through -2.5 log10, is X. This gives 0.07 mag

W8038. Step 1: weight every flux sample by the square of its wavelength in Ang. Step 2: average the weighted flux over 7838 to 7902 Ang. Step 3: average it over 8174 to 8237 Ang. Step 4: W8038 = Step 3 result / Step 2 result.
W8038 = 1.0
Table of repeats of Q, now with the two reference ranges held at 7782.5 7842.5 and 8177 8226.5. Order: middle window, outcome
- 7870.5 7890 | -0.02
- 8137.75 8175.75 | 0.01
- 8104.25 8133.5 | 0.02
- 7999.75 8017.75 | 0.03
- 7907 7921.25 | 0.06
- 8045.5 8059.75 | 0.01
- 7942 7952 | 0.03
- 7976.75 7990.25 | 0.01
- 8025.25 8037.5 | 0.06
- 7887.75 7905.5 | 0.03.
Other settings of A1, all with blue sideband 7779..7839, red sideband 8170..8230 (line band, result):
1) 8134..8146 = 0.012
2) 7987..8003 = 0.010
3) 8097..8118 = 0.015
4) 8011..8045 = 0.055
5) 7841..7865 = 0.012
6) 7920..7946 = 0.018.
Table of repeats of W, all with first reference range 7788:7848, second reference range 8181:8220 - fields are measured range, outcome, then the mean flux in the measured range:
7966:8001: 0.1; 6.52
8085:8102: -0.2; 6.46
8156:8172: 0.3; 6.19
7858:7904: 0.8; 6.54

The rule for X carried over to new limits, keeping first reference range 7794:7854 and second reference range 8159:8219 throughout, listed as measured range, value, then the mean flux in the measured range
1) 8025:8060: 0.04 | 6.21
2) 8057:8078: 0.00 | 6.41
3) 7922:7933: 0.02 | 6.49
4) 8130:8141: 0.01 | 6.23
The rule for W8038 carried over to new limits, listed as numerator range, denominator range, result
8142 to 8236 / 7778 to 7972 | 1.03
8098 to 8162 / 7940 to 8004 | 1.02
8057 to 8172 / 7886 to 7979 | 1.03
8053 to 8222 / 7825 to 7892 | 1.02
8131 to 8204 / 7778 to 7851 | 1.02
